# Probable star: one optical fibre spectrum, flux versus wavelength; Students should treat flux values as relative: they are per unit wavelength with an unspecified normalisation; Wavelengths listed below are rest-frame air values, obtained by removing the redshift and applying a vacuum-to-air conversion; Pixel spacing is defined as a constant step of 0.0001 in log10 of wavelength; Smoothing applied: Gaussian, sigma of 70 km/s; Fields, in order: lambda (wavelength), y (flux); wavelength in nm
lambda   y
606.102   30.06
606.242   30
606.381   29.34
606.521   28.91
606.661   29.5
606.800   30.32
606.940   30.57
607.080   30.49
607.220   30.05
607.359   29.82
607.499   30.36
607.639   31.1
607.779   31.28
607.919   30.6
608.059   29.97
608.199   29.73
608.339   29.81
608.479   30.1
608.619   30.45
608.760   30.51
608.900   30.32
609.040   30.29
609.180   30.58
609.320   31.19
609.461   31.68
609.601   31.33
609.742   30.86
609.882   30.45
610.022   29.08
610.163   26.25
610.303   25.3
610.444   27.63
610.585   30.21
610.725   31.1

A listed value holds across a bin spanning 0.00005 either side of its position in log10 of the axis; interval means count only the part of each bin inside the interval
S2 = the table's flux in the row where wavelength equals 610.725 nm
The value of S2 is 31.1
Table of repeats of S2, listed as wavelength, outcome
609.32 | 31.19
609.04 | 30.29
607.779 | 31.28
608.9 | 30.32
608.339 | 29.81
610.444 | 27.63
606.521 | 28.91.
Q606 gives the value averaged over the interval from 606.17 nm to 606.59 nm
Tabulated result 29.4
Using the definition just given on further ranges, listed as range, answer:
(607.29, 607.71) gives 30.4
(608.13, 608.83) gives 30.1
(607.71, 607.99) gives 30.9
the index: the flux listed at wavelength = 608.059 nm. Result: 29.97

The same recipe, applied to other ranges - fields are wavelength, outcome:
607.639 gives 31.1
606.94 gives 30.57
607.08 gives 30.49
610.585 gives 30.21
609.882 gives 30.45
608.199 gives 29.73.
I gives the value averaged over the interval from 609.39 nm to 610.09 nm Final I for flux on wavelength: 30.7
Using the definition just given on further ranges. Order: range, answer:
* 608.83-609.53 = 30.8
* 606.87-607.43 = 30.2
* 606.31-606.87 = 29.5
